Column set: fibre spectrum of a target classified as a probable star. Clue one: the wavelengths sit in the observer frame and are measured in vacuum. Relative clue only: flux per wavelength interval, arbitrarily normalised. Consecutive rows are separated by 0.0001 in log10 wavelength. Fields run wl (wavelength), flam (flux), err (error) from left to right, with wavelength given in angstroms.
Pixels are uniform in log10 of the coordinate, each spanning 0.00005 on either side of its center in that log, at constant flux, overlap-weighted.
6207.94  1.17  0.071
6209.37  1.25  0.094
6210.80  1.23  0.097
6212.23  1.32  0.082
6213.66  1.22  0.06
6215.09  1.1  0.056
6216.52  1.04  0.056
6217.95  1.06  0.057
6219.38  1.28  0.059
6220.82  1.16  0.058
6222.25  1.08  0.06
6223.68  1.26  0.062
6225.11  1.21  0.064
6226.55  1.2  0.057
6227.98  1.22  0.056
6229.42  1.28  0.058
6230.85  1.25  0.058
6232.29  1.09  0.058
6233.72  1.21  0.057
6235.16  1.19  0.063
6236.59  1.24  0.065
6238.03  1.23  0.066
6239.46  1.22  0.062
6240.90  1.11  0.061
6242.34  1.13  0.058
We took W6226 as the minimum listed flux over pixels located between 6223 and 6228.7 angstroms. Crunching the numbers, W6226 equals 1.2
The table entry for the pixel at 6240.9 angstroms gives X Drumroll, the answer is 1.11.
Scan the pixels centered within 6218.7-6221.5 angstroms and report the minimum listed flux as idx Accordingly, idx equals 1.16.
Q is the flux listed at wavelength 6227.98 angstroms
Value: 1.22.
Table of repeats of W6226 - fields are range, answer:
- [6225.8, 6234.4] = 1.09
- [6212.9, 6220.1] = 1.04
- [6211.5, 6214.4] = 1.22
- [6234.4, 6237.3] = 1.19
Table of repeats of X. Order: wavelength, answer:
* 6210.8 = 1.23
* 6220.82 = 1.16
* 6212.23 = 1.32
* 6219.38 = 1.28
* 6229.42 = 1.28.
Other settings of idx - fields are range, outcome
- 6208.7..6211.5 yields 1.23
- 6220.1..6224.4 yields 1.08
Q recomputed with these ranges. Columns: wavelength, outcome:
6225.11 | 1.21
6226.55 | 1.2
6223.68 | 1.26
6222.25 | 1.08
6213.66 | 1.22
